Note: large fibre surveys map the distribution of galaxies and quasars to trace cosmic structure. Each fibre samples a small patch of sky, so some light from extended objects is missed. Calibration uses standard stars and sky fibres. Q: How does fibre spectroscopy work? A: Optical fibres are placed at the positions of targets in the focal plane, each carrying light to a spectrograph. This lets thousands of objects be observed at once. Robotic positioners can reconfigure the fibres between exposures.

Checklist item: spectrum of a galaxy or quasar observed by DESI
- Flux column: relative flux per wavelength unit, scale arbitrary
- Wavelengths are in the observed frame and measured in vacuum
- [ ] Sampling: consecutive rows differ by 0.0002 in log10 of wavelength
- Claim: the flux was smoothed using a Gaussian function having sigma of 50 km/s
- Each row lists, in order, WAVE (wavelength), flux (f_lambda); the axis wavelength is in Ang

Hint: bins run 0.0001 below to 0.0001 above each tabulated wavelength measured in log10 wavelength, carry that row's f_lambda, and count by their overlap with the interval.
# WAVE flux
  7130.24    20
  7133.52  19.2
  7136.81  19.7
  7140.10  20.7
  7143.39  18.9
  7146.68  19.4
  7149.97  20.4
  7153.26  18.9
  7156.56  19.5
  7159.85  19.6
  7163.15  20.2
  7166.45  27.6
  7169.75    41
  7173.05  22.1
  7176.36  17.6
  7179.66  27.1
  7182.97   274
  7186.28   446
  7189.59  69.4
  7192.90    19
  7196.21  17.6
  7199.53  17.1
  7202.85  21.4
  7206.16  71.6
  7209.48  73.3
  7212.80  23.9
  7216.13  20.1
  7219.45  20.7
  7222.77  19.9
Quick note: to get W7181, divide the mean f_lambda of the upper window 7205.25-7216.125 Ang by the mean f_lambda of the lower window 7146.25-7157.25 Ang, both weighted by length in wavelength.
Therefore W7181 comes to 2.54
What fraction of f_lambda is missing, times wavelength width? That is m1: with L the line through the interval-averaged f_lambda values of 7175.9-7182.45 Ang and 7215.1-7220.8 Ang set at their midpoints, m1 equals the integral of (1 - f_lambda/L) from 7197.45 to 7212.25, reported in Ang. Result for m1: -4.38 Ang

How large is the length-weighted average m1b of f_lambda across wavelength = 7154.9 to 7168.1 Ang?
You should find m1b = 21.7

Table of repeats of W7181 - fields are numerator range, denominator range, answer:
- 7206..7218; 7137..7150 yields 2.21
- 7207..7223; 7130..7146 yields 1.76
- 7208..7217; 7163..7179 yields 1.52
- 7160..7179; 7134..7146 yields 1.29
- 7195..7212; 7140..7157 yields 2.05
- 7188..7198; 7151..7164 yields 1.78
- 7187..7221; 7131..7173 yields 2.12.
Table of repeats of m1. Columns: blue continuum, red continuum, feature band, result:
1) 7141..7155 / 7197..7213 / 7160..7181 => 2.0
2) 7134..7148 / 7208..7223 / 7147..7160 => 1.3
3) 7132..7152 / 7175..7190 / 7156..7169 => 10.0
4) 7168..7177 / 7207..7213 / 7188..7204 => 5.6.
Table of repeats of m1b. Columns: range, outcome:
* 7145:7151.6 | 19.9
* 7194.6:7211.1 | 40.2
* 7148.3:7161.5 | 19.6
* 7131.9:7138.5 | 19.4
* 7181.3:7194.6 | 201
